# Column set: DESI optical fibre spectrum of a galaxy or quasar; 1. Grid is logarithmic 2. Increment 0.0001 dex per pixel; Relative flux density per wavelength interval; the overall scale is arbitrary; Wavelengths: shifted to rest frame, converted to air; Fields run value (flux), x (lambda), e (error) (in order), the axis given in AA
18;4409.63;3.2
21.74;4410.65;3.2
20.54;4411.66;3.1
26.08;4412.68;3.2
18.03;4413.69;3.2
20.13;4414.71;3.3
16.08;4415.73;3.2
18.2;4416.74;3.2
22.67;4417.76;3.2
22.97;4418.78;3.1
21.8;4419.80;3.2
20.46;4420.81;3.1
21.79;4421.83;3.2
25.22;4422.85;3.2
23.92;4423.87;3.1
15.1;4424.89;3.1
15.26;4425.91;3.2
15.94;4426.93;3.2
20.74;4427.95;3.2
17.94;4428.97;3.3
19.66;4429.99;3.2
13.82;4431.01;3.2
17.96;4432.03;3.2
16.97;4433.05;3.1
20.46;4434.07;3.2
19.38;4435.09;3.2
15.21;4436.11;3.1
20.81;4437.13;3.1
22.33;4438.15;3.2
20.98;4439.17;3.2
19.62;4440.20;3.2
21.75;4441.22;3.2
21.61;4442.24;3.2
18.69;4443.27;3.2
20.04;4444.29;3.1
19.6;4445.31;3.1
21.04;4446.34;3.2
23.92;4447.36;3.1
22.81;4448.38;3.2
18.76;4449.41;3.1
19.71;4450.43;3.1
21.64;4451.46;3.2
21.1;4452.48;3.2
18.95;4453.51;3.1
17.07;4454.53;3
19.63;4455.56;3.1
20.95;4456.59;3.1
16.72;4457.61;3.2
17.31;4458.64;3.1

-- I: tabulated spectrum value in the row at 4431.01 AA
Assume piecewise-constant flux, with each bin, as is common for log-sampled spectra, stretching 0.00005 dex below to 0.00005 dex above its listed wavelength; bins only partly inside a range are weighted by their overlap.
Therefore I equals 13.82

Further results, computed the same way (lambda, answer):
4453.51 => 18.95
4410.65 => 21.74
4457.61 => 16.72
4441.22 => 21.75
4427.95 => 20.74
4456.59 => 20.95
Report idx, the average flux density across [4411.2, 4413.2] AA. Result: 23.4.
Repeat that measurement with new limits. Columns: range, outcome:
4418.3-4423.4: 22.5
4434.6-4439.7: 19.7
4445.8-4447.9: 22.5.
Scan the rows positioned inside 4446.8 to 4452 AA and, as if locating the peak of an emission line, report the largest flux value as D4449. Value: 23.92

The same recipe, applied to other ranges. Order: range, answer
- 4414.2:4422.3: 22.97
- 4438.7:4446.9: 21.75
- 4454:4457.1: 20.95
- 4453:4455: 18.95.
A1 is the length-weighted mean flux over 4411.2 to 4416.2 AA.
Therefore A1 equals 20.2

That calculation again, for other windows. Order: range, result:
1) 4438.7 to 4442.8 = 20.9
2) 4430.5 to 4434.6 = 17.3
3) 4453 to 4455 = 18.1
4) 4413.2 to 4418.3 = 19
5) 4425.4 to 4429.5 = 17.5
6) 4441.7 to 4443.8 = 20.2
